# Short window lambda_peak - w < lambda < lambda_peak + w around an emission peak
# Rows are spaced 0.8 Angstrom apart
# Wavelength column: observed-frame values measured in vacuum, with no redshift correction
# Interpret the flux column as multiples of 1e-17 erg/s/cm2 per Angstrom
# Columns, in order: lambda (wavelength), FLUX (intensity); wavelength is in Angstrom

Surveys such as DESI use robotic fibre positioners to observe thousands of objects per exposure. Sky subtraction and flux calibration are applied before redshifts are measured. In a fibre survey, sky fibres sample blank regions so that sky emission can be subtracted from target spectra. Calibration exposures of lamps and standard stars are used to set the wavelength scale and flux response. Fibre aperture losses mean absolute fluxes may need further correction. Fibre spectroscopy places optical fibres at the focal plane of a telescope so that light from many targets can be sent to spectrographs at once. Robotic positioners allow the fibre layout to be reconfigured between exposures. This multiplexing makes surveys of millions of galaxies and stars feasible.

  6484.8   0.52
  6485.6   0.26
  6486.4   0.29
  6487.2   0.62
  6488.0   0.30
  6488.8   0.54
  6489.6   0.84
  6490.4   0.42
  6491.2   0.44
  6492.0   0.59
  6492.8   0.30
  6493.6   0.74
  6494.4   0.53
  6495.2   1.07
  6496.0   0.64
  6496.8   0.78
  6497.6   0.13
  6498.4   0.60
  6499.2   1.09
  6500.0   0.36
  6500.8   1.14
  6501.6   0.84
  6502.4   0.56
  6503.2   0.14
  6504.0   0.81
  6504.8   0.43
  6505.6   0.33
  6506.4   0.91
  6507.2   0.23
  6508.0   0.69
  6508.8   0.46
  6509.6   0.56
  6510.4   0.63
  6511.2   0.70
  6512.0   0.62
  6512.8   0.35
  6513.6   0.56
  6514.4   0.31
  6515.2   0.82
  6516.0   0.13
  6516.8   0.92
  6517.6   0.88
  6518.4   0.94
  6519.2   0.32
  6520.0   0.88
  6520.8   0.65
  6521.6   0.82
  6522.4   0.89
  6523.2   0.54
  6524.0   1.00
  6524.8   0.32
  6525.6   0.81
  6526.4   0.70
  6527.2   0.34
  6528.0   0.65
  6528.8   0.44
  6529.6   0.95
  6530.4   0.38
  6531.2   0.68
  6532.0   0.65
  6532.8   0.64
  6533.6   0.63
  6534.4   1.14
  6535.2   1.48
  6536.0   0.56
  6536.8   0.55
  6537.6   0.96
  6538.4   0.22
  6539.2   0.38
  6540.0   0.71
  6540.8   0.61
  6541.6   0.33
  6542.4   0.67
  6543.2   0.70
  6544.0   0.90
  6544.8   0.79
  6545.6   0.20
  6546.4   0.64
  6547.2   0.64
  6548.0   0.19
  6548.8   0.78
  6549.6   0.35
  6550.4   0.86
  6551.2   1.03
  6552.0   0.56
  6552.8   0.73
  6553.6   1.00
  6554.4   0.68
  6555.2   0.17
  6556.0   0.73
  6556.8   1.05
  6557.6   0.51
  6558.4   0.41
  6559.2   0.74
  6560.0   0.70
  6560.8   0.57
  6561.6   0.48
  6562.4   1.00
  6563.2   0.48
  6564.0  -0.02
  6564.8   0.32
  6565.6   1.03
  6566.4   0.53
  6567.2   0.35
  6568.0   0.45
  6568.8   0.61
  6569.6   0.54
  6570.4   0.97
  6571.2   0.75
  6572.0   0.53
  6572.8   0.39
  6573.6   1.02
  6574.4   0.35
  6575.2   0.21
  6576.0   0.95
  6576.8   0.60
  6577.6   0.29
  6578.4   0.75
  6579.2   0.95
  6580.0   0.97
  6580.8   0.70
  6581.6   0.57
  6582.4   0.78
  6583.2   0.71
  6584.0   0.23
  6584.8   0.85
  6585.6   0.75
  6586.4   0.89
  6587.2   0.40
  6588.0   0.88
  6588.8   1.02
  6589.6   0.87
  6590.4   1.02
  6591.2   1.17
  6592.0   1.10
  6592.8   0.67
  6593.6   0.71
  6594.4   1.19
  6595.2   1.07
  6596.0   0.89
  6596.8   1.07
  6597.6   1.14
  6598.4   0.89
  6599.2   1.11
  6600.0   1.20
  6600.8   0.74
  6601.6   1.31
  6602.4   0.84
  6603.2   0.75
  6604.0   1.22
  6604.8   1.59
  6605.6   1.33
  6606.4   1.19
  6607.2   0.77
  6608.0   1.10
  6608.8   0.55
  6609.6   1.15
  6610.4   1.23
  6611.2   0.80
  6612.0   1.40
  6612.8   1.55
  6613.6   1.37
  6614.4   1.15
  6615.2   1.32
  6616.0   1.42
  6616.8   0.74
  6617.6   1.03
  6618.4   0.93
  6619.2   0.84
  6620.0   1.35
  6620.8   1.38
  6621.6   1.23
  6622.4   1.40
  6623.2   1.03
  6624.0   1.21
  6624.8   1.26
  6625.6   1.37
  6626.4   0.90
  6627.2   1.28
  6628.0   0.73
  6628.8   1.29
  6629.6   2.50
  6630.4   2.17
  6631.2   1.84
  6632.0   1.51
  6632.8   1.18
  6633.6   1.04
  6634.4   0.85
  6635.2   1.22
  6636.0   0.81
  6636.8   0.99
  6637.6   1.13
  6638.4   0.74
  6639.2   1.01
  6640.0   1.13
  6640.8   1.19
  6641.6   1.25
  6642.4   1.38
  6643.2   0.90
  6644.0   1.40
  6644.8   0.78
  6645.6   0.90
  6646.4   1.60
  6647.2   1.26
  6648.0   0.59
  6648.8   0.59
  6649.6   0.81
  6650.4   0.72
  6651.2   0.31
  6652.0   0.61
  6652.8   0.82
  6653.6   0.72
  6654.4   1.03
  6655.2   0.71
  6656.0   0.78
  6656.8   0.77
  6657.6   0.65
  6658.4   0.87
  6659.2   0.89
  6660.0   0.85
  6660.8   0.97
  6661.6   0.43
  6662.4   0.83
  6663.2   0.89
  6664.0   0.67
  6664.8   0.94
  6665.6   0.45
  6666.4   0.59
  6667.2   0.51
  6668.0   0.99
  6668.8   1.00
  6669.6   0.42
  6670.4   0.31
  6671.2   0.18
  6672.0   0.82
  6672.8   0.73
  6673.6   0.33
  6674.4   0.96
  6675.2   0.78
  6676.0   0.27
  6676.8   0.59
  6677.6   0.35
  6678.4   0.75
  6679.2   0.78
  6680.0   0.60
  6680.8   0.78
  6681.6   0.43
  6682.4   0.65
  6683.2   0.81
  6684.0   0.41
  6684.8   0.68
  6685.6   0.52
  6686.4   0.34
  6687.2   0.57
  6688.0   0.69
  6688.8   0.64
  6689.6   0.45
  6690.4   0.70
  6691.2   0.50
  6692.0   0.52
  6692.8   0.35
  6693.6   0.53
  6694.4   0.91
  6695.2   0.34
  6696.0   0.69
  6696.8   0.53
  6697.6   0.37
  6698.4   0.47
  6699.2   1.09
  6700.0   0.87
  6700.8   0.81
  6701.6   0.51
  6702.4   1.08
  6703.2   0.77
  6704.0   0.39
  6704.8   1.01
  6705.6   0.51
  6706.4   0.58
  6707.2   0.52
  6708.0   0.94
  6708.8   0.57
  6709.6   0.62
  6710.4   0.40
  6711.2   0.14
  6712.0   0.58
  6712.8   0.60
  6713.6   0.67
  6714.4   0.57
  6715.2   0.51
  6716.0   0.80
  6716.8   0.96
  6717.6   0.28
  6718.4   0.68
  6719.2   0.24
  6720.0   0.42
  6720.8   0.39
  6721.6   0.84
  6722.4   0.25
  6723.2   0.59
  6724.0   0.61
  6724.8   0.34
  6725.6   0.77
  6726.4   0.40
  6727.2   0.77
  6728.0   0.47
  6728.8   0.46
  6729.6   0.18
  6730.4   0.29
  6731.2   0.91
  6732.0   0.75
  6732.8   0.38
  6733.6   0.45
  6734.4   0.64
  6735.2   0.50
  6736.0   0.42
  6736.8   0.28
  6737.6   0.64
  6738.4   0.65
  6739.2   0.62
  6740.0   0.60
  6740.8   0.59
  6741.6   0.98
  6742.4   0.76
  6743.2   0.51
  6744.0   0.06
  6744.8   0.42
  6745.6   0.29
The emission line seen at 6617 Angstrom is Mg II 2798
